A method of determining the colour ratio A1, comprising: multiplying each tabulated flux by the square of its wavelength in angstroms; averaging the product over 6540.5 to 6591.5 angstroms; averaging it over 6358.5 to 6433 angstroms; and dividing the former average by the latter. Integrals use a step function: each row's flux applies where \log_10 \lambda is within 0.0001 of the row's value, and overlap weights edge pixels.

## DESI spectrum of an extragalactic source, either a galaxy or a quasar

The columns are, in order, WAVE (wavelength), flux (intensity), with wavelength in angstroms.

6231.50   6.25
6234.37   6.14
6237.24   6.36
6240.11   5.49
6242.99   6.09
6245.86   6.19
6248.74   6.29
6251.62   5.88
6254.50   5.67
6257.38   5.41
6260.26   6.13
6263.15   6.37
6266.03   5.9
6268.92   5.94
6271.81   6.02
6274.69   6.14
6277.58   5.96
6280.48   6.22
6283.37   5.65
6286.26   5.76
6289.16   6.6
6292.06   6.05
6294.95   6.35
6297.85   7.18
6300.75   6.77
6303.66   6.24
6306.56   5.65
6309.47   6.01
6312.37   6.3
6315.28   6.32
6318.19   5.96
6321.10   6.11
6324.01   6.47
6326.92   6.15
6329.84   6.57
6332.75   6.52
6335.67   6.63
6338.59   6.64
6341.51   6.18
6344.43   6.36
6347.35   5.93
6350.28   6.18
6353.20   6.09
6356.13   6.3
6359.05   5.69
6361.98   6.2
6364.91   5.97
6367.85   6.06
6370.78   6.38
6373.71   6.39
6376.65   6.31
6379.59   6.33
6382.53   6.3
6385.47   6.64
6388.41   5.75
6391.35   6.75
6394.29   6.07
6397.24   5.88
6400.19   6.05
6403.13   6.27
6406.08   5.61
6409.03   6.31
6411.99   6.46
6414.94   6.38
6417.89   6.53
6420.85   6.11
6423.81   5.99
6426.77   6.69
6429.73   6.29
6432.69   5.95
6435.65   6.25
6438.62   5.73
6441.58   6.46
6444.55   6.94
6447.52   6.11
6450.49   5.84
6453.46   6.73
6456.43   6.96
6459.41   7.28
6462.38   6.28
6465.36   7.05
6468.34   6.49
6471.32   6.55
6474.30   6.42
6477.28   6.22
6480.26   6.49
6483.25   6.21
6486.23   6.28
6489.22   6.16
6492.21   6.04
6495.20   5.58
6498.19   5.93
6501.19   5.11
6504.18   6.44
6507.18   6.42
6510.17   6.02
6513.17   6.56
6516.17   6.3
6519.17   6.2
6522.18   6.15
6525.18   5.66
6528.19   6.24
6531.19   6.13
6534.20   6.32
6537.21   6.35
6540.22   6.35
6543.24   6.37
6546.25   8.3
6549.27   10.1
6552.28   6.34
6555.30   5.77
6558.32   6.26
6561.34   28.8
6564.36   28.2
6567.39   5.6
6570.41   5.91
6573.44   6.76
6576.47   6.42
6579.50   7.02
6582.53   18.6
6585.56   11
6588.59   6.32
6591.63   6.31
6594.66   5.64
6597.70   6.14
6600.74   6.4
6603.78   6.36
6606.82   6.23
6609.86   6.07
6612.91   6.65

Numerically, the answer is 1.74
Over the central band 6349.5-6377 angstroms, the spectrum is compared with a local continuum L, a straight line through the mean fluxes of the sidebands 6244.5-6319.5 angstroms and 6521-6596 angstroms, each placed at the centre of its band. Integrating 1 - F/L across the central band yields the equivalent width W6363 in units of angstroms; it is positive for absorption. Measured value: 3.1 angstroms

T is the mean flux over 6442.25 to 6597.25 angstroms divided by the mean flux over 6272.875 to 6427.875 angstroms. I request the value 1.2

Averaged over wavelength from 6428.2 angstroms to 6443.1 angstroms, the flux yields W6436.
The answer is 6.14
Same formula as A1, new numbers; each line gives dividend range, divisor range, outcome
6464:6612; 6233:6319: 1.35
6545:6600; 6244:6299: 1.79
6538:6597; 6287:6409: 1.66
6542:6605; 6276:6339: 1.64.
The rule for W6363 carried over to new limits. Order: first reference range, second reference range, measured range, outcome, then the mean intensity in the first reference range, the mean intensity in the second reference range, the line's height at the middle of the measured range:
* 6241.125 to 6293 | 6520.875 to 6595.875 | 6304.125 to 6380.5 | 6.1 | 6.01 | 8.94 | 6.77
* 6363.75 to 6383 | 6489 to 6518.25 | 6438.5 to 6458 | -1.0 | 6.25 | 6.06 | 6.14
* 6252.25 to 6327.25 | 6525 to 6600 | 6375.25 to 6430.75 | 8.0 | 6.13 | 8.95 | 7.3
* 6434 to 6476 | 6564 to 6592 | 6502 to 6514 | 2.4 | 6.5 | 9.63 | 7.85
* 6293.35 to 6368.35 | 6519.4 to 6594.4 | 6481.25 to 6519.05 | 10.0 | 6.26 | 8.95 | 8.28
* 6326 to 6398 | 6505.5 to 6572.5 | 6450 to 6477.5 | 3.3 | 6.25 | 8.46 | 7.52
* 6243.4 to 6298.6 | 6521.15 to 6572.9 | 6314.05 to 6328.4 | 0.9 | 6.08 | 9.1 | 6.63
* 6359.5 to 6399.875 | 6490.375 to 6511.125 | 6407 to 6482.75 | -4.4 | 6.21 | 5.94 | 6.06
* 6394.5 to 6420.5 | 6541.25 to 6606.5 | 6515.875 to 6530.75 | 4.1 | 6.18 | 9.37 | 8.4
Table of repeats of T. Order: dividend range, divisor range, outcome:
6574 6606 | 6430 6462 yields 1.24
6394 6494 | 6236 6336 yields 1.03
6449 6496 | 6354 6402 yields 1.04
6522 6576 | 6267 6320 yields 1.46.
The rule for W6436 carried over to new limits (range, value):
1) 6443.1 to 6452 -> 6.3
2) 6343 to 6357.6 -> 6.17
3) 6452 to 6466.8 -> 6.86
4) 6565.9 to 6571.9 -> 5.76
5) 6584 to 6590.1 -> 8.74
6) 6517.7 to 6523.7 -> 6.17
